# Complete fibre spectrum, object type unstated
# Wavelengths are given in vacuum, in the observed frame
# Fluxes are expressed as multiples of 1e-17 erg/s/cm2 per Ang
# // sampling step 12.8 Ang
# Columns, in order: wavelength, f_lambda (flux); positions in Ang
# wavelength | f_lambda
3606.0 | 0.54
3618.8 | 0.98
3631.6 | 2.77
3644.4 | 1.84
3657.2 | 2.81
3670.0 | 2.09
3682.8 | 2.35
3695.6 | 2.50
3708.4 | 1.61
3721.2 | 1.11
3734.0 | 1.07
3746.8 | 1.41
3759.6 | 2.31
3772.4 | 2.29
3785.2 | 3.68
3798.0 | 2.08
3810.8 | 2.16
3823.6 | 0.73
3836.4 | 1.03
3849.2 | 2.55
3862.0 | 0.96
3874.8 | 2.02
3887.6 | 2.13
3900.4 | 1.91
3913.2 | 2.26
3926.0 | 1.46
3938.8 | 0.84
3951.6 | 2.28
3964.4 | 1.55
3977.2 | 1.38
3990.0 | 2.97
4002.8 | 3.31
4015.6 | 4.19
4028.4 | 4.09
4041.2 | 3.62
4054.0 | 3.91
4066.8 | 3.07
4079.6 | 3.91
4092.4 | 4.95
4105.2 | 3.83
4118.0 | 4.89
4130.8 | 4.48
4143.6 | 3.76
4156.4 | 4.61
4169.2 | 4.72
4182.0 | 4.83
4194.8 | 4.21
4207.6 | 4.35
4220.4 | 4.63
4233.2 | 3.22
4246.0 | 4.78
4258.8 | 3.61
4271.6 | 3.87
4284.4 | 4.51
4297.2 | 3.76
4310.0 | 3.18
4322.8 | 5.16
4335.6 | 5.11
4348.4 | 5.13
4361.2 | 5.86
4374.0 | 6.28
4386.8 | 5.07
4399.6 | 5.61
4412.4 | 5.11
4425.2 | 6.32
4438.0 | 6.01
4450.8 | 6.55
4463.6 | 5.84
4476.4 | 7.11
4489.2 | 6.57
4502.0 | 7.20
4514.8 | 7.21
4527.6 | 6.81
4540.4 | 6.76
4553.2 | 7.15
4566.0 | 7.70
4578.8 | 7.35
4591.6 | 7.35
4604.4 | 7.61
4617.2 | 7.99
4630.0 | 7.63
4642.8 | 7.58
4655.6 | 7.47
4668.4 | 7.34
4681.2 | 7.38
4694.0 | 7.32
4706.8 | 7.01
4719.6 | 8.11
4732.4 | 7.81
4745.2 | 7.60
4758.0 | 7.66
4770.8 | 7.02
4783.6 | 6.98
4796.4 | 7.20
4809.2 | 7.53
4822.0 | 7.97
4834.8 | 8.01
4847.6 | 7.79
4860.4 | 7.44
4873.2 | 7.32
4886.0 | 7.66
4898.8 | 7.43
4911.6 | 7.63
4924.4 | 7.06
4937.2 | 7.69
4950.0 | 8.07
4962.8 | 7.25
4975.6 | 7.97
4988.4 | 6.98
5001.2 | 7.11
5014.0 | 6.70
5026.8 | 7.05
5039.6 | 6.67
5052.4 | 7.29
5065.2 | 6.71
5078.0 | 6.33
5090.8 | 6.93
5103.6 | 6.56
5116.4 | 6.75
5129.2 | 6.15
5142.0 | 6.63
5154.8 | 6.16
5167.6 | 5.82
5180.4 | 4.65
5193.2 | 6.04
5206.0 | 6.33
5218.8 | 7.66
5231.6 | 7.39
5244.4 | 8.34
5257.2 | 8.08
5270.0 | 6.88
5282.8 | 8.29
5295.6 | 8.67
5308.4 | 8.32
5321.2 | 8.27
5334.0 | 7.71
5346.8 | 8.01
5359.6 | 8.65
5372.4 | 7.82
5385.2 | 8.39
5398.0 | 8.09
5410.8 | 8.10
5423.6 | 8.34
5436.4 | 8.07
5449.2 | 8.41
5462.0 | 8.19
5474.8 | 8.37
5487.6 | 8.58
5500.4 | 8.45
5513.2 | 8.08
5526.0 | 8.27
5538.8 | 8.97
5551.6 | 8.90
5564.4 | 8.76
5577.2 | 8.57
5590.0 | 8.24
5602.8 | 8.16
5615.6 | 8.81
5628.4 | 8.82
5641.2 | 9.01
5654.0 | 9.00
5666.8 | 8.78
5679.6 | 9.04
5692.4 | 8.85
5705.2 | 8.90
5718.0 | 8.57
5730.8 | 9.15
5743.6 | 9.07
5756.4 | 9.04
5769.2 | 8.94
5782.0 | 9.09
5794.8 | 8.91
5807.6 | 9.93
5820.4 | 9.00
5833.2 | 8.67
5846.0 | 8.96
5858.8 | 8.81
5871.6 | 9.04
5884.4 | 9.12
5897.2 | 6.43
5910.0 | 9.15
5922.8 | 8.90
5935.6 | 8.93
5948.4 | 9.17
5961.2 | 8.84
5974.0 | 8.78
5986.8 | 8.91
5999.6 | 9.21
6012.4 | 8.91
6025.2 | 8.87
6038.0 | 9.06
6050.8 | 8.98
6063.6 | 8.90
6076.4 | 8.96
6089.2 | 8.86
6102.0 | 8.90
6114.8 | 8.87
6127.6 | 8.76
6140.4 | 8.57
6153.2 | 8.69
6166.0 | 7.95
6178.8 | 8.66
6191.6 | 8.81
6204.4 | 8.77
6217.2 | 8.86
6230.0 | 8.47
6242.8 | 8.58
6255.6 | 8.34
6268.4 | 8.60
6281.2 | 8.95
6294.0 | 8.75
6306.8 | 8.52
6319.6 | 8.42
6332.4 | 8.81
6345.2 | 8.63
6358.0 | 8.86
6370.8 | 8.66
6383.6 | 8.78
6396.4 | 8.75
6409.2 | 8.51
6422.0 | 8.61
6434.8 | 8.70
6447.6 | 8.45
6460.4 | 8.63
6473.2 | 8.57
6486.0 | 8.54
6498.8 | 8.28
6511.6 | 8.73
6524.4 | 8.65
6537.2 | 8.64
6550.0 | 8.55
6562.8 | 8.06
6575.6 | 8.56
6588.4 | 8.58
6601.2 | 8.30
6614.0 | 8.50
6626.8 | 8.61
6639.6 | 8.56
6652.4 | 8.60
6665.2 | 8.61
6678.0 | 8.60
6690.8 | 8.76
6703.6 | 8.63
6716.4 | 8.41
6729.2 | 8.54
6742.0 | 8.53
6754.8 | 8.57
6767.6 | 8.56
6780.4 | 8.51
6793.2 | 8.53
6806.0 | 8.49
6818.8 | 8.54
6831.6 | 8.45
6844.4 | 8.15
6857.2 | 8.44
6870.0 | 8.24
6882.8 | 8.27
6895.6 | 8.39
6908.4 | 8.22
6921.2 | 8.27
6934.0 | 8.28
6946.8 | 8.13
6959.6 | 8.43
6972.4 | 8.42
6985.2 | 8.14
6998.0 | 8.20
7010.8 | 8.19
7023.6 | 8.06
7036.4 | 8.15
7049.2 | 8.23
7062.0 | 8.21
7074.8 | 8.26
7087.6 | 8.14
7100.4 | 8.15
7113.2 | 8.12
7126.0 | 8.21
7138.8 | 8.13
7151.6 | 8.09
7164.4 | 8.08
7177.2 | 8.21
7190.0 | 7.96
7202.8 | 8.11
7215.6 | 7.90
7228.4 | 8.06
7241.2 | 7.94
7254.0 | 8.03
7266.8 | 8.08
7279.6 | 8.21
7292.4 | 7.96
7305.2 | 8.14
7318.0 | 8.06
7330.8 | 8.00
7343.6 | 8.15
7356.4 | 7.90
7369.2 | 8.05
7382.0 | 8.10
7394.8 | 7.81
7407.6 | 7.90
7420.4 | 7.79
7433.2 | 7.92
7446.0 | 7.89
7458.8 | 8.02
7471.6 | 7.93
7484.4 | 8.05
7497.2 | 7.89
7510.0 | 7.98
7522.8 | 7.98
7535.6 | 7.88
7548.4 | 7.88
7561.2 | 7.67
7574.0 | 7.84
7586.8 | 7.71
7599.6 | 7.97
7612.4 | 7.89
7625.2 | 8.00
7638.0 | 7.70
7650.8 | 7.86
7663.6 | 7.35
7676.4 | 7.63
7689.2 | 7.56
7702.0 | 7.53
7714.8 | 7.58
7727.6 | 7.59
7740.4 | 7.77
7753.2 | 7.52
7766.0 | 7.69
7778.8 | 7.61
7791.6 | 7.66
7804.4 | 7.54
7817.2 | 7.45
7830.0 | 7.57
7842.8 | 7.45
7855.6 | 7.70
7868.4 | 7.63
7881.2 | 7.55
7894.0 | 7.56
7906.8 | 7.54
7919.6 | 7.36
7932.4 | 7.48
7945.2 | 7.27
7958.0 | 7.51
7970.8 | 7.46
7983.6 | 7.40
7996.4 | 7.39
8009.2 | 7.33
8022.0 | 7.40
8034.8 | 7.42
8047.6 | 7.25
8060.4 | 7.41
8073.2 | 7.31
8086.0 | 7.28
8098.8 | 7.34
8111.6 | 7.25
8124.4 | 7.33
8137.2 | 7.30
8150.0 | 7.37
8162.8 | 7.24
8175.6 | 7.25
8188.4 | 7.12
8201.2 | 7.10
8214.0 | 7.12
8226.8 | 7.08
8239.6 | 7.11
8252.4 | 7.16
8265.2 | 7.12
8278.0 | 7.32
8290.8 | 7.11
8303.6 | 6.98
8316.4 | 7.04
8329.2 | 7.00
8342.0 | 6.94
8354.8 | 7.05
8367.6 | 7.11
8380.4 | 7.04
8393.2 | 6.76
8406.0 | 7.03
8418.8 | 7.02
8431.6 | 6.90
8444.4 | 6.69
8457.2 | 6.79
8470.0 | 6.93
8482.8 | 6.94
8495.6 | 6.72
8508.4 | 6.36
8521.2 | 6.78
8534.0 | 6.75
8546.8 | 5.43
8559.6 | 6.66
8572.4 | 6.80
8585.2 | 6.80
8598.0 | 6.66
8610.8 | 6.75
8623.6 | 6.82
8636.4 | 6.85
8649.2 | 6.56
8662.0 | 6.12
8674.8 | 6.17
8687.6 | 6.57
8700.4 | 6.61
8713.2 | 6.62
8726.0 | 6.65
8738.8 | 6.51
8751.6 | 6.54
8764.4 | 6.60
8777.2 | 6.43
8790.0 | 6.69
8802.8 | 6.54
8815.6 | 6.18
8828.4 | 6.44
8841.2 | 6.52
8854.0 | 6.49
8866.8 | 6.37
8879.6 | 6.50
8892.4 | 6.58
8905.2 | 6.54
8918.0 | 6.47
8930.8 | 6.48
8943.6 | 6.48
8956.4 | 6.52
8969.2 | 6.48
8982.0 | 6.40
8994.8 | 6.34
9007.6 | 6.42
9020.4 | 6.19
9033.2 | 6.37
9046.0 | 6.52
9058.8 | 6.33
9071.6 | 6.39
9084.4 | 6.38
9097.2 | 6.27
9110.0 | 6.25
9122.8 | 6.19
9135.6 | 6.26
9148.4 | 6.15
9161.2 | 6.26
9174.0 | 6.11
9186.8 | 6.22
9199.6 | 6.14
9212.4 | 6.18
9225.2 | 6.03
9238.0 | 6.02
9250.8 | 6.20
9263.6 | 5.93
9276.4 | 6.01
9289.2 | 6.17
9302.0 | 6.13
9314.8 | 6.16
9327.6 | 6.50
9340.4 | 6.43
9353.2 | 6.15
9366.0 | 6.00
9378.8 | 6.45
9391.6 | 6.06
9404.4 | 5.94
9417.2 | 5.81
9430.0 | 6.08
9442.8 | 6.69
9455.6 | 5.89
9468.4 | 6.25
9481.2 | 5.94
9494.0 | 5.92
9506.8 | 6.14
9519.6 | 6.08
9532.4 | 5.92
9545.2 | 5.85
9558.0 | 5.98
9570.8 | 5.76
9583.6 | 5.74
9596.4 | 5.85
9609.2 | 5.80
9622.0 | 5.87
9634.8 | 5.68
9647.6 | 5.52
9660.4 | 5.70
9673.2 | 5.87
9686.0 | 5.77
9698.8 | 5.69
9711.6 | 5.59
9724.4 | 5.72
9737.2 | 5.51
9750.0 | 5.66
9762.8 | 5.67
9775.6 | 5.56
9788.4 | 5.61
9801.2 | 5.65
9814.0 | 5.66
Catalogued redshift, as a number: 0.000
